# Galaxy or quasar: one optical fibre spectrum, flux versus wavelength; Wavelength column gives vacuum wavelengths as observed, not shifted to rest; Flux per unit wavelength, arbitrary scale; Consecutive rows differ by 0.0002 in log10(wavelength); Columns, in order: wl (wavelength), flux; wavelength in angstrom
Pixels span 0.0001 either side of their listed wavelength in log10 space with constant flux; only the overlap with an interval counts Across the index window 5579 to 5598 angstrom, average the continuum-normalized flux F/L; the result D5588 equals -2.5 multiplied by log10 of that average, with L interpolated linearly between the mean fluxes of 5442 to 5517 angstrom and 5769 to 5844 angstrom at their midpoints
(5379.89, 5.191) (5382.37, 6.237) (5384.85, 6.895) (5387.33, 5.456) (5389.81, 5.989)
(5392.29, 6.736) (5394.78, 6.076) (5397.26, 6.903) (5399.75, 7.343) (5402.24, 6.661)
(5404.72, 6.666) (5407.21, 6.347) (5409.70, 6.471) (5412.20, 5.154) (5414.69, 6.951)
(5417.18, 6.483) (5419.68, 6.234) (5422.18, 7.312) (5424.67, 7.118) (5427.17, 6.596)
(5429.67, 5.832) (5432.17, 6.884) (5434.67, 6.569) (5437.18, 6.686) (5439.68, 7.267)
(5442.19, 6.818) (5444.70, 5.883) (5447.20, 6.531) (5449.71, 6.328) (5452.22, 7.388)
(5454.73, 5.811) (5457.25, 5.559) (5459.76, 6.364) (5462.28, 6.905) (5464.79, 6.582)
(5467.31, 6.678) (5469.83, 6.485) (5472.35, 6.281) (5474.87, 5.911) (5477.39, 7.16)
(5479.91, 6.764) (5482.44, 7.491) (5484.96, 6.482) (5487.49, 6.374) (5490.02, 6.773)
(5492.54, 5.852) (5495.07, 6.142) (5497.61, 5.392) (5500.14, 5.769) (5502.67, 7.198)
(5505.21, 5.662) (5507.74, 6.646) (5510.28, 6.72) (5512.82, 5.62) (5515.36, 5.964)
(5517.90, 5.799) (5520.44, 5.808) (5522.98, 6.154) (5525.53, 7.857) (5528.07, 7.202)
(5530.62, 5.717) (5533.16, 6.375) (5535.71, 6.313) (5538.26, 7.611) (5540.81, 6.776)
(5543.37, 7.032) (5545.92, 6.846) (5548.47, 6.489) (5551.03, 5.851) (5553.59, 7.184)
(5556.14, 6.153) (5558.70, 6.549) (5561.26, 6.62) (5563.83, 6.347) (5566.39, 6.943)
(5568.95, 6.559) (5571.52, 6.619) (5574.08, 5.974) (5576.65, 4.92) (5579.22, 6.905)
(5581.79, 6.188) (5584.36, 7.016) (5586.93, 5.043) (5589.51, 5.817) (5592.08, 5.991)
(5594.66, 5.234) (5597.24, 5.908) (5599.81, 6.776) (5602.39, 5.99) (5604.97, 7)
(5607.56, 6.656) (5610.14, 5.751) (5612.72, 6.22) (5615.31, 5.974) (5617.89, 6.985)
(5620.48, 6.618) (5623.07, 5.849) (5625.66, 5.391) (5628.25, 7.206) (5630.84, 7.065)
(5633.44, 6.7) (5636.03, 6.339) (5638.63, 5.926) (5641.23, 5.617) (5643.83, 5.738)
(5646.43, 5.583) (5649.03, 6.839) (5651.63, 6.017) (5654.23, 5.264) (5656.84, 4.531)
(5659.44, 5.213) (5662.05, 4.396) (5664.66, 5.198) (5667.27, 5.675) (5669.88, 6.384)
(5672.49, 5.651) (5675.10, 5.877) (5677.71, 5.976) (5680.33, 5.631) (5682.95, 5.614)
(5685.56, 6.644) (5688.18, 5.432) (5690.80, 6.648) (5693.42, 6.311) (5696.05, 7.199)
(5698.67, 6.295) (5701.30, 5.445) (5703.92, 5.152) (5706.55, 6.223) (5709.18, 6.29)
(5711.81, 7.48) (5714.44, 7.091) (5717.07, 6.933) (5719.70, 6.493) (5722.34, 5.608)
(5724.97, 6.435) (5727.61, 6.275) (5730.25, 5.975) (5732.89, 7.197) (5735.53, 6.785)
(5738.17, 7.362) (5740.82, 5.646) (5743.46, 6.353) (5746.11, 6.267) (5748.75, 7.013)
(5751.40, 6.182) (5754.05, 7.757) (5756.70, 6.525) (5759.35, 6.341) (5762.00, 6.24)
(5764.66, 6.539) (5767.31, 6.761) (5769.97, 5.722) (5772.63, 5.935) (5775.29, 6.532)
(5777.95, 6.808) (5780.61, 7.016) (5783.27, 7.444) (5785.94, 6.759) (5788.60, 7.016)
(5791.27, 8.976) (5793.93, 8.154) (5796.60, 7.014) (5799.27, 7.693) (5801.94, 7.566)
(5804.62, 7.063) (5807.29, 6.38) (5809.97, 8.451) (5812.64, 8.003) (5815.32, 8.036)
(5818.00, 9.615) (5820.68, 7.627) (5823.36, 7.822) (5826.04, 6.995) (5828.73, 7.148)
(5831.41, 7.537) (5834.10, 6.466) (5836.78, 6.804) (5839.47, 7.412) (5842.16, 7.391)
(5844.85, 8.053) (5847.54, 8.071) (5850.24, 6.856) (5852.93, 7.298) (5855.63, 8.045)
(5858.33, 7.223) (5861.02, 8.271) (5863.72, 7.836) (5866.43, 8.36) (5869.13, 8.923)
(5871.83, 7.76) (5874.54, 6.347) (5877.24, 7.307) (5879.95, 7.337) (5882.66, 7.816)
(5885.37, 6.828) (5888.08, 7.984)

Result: 0.13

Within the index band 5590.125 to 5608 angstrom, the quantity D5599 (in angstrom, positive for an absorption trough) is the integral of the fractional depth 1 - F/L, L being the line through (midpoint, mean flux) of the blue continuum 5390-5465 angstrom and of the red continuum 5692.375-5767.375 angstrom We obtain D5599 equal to 0.9 angstrom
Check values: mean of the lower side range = 6.54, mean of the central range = 6.19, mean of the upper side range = 6.49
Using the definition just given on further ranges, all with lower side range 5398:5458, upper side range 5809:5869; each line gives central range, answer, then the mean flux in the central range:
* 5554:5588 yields 3.1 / 6.33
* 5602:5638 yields 3.5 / 6.41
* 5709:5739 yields 2.9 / 6.66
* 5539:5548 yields 0.0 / 6.89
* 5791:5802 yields -0.3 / 7.82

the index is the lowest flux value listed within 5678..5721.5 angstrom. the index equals 5.152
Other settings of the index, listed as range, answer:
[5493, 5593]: 4.92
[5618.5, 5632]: 5.391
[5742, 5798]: 5.722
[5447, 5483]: 5.559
